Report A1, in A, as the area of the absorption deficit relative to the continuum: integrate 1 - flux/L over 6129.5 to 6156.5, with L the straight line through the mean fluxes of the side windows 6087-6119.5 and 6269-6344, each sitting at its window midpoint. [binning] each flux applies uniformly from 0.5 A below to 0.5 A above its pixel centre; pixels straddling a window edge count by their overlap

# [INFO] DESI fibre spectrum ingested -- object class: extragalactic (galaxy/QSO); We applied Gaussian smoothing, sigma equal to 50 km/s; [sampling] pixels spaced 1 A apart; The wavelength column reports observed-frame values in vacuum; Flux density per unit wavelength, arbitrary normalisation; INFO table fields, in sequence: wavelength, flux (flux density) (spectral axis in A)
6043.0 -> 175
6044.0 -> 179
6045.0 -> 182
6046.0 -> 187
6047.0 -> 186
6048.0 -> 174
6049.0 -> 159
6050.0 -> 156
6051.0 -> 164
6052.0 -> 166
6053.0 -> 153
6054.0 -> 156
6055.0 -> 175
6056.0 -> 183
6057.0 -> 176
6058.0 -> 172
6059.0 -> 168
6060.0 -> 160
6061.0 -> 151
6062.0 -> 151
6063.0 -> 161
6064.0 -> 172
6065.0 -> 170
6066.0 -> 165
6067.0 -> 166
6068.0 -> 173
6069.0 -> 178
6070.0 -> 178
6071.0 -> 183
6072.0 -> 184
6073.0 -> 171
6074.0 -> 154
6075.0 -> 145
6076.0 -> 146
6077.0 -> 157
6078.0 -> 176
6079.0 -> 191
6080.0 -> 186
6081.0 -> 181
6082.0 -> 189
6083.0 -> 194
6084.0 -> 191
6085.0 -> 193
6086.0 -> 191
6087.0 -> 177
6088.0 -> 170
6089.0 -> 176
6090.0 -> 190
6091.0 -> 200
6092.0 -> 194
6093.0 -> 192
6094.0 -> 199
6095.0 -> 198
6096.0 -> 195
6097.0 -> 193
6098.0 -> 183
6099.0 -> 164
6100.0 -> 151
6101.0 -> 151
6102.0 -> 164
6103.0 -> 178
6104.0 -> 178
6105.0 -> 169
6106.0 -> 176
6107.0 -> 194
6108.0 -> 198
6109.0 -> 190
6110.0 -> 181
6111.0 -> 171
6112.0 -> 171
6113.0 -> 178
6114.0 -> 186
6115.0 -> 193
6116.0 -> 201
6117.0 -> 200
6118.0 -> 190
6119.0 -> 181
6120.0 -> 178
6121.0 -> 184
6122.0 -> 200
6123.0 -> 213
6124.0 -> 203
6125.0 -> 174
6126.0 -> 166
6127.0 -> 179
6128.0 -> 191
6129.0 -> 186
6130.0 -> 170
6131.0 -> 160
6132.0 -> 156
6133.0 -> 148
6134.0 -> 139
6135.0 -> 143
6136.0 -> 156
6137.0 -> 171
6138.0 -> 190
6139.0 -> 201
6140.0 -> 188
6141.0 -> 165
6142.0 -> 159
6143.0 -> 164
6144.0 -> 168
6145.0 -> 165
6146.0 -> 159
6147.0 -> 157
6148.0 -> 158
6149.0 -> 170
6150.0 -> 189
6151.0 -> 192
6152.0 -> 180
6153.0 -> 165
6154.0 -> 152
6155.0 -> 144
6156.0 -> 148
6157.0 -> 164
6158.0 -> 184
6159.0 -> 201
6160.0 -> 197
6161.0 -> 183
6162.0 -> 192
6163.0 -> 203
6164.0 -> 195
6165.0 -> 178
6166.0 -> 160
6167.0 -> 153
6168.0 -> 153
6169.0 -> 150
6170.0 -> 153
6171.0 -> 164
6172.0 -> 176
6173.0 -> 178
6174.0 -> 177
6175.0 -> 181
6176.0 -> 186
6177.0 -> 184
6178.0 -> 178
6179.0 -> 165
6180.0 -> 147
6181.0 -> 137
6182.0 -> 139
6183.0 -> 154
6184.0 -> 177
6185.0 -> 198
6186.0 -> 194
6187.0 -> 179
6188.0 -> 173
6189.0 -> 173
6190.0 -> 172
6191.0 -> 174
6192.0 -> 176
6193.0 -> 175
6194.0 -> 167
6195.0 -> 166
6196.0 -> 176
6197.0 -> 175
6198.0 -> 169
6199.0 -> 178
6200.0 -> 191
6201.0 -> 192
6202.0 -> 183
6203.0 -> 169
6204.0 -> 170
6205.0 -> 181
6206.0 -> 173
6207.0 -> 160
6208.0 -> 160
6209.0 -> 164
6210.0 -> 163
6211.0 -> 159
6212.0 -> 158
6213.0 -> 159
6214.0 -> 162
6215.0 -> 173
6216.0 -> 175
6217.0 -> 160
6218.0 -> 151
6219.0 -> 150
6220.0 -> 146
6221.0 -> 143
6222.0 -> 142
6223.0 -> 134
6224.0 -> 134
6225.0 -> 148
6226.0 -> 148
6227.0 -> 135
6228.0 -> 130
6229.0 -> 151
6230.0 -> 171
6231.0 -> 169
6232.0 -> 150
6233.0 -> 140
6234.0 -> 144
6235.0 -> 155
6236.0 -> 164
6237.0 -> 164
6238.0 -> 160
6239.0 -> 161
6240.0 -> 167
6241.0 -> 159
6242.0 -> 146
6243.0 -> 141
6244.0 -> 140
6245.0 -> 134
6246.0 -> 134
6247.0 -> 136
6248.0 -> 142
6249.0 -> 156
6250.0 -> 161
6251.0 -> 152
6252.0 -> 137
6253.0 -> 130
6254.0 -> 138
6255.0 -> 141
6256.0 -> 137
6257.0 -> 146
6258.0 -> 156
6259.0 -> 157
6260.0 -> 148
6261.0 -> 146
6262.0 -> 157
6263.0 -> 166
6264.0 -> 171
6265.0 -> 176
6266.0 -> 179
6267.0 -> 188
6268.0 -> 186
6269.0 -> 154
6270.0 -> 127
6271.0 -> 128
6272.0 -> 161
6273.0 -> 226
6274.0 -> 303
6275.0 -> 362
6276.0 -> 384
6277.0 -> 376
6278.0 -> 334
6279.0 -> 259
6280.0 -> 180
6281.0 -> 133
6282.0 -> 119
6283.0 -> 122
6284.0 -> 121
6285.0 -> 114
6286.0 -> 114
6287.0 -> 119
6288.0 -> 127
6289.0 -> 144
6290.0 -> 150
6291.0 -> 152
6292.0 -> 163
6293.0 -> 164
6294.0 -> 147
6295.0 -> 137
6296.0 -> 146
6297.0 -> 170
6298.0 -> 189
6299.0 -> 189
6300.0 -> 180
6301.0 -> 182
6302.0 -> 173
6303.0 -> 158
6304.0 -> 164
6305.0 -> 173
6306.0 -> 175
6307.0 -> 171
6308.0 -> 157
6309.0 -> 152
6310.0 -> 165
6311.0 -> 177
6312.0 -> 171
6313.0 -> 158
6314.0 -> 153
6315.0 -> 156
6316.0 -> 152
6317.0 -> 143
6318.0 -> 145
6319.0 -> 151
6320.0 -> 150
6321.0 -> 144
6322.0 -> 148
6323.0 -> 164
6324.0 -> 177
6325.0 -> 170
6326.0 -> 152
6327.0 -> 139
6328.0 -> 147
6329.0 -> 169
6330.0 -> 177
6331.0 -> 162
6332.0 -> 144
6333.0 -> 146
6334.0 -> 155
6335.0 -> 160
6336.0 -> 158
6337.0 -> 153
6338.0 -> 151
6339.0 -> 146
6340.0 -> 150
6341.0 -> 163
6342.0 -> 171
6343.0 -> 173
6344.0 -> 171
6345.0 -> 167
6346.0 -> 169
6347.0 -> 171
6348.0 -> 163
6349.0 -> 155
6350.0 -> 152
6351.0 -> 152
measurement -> 2.3 A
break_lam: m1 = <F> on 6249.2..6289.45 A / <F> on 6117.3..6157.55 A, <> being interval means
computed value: 1.03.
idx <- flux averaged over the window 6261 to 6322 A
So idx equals 174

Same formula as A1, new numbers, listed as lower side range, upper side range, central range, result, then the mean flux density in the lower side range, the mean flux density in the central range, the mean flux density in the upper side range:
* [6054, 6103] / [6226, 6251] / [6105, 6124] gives -2.04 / 175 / 188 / 150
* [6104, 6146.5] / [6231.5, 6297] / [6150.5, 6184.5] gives 0.77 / 178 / 170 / 167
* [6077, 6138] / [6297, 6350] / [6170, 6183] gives 0.59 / 181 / 167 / 162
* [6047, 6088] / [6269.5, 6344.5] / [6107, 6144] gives -1.66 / 171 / 179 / 170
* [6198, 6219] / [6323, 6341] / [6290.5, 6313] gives -0.90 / 169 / 166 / 157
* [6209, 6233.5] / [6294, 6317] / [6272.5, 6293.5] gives -4.83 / 152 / 198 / 165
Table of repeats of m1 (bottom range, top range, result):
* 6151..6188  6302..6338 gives 0.92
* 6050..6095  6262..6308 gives 1.04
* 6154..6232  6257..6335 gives 1.02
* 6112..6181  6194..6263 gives 0.89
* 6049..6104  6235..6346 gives 0.95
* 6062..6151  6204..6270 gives 0.87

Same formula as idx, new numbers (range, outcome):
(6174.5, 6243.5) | 163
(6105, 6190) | 175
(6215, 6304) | 164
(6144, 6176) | 172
